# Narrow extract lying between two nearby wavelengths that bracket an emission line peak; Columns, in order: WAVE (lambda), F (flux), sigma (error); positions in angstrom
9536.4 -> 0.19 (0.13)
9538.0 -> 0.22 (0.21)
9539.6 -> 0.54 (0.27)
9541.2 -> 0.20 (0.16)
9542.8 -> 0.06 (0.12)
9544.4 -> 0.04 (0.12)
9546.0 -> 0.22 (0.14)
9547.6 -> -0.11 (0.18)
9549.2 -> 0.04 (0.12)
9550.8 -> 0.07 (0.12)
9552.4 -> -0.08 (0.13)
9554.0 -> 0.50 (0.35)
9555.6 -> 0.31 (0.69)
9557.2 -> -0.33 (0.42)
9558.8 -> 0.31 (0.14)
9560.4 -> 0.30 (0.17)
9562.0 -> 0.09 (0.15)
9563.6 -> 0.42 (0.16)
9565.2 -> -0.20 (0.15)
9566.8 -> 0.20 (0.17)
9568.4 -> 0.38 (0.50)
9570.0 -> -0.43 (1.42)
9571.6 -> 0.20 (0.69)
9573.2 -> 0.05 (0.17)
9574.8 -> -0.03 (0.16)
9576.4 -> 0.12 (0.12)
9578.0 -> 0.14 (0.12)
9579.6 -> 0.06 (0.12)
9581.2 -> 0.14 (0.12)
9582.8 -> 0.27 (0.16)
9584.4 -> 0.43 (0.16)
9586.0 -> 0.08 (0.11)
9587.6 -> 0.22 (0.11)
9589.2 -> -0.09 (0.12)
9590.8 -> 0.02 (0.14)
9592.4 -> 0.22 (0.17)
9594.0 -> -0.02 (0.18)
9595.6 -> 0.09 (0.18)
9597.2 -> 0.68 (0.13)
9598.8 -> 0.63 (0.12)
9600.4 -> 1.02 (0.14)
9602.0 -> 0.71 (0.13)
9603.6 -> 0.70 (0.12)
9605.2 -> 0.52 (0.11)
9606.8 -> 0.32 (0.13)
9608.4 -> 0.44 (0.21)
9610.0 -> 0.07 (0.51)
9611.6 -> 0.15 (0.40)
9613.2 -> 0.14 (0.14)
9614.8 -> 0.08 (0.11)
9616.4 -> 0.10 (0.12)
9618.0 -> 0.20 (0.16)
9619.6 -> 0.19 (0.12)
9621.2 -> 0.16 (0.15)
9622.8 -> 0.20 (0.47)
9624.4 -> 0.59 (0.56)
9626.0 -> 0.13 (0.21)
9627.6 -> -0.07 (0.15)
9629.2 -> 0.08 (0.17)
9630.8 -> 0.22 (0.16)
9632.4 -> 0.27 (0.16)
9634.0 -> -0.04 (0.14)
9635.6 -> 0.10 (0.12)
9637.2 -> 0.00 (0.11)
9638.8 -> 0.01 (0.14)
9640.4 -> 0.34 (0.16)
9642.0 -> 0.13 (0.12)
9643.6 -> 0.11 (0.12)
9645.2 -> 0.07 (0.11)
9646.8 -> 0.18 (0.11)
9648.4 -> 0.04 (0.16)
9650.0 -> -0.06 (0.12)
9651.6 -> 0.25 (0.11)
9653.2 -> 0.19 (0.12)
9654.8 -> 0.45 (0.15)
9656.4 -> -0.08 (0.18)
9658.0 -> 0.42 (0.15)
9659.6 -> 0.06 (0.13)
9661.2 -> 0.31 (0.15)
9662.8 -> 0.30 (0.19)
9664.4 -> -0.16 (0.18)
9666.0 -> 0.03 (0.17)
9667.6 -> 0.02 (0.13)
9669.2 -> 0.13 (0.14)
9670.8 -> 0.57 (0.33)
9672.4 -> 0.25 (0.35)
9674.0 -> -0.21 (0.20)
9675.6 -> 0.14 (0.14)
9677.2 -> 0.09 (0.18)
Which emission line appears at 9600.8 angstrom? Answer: H-beta 4861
